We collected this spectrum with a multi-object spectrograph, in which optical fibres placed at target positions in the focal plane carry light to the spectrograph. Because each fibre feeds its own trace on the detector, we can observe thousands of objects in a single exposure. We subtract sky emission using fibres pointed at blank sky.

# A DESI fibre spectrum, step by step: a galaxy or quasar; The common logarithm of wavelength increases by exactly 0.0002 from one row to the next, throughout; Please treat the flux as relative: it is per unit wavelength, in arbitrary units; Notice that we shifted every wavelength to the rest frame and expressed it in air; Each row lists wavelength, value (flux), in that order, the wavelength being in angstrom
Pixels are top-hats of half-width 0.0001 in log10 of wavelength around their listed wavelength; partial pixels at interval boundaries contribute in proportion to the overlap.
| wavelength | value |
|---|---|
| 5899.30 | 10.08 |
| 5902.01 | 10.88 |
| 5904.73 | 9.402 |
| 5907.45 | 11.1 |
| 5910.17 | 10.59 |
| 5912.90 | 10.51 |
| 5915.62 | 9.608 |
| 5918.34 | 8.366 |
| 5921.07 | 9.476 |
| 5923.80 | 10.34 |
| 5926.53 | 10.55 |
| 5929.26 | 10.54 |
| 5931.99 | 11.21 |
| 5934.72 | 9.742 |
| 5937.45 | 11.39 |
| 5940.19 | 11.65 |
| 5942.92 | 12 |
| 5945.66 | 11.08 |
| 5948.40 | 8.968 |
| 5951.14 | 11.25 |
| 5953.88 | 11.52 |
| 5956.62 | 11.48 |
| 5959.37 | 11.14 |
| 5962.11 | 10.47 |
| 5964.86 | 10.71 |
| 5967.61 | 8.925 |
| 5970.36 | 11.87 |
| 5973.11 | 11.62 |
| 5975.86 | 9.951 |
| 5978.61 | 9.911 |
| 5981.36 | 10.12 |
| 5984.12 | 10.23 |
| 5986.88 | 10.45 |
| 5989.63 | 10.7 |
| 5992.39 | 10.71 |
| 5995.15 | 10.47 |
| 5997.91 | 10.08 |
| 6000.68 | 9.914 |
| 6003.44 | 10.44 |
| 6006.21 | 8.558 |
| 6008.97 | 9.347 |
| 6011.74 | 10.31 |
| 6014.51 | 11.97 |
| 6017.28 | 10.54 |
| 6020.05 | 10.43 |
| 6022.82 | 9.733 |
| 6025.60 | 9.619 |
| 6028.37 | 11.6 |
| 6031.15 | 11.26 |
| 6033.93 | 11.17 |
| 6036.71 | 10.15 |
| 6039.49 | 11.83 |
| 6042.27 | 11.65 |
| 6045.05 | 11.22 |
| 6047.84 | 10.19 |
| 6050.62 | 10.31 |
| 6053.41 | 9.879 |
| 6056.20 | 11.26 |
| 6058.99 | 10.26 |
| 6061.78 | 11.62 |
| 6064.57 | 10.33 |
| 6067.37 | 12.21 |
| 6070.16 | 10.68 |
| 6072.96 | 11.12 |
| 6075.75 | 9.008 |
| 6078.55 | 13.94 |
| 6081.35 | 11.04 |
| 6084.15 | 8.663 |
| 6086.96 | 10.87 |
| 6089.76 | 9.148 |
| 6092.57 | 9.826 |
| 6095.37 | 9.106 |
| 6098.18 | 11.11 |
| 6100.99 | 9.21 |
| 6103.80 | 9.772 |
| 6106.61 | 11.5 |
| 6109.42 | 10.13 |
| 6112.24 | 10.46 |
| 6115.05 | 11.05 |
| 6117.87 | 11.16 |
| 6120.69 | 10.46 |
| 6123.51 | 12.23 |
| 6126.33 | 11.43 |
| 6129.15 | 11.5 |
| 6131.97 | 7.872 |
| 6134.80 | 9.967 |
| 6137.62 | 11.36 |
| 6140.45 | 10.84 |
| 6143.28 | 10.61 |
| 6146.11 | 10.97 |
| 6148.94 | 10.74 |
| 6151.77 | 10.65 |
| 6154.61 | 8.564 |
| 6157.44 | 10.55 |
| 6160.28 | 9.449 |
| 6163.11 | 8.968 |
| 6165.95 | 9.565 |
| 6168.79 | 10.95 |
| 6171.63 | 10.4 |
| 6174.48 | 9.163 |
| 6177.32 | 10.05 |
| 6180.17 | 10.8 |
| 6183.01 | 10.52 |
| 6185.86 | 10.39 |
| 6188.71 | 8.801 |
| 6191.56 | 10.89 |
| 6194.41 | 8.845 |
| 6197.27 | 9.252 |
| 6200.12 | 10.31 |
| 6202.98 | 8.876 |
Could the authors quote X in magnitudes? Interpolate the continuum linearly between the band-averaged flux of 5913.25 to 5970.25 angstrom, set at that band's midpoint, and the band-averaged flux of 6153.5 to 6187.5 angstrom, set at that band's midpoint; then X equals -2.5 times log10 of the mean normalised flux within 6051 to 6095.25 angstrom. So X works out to -0.04 mag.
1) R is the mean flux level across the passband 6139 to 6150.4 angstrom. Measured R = 10.8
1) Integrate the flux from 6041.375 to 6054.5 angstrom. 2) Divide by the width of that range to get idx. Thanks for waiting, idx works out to 10.6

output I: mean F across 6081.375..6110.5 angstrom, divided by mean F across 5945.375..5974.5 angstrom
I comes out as 0.9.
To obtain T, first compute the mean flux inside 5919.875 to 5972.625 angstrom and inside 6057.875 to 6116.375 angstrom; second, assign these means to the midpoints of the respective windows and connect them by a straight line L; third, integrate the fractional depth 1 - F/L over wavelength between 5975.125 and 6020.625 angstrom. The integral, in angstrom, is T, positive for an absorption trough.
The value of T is 1.86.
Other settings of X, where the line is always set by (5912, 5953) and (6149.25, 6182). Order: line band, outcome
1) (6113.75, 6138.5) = -0.076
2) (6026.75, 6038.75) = -0.083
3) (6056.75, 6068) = -0.088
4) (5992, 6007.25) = 0.032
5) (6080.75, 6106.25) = 0.024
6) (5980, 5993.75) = -0.010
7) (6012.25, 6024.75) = -0.033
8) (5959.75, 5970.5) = 0.000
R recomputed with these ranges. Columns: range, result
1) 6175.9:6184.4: 10.5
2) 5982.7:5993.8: 10.5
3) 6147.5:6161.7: 10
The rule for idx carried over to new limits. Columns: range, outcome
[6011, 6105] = 10.6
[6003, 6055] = 10.5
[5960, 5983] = 10.5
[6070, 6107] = 10.3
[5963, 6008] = 10.3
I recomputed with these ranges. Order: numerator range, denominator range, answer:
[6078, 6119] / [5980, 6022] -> 1.01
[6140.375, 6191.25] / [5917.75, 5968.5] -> 0.95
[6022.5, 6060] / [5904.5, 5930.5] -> 1.07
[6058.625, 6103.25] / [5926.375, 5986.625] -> 0.98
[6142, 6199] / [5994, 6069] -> 0.94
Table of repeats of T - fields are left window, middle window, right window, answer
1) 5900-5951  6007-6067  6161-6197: -3.0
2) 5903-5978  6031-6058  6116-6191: -1.1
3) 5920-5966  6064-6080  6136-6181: -1.2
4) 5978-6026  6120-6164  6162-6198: -1.9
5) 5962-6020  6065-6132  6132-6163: -2.4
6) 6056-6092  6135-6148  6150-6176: -1.0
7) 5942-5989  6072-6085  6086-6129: -0.3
